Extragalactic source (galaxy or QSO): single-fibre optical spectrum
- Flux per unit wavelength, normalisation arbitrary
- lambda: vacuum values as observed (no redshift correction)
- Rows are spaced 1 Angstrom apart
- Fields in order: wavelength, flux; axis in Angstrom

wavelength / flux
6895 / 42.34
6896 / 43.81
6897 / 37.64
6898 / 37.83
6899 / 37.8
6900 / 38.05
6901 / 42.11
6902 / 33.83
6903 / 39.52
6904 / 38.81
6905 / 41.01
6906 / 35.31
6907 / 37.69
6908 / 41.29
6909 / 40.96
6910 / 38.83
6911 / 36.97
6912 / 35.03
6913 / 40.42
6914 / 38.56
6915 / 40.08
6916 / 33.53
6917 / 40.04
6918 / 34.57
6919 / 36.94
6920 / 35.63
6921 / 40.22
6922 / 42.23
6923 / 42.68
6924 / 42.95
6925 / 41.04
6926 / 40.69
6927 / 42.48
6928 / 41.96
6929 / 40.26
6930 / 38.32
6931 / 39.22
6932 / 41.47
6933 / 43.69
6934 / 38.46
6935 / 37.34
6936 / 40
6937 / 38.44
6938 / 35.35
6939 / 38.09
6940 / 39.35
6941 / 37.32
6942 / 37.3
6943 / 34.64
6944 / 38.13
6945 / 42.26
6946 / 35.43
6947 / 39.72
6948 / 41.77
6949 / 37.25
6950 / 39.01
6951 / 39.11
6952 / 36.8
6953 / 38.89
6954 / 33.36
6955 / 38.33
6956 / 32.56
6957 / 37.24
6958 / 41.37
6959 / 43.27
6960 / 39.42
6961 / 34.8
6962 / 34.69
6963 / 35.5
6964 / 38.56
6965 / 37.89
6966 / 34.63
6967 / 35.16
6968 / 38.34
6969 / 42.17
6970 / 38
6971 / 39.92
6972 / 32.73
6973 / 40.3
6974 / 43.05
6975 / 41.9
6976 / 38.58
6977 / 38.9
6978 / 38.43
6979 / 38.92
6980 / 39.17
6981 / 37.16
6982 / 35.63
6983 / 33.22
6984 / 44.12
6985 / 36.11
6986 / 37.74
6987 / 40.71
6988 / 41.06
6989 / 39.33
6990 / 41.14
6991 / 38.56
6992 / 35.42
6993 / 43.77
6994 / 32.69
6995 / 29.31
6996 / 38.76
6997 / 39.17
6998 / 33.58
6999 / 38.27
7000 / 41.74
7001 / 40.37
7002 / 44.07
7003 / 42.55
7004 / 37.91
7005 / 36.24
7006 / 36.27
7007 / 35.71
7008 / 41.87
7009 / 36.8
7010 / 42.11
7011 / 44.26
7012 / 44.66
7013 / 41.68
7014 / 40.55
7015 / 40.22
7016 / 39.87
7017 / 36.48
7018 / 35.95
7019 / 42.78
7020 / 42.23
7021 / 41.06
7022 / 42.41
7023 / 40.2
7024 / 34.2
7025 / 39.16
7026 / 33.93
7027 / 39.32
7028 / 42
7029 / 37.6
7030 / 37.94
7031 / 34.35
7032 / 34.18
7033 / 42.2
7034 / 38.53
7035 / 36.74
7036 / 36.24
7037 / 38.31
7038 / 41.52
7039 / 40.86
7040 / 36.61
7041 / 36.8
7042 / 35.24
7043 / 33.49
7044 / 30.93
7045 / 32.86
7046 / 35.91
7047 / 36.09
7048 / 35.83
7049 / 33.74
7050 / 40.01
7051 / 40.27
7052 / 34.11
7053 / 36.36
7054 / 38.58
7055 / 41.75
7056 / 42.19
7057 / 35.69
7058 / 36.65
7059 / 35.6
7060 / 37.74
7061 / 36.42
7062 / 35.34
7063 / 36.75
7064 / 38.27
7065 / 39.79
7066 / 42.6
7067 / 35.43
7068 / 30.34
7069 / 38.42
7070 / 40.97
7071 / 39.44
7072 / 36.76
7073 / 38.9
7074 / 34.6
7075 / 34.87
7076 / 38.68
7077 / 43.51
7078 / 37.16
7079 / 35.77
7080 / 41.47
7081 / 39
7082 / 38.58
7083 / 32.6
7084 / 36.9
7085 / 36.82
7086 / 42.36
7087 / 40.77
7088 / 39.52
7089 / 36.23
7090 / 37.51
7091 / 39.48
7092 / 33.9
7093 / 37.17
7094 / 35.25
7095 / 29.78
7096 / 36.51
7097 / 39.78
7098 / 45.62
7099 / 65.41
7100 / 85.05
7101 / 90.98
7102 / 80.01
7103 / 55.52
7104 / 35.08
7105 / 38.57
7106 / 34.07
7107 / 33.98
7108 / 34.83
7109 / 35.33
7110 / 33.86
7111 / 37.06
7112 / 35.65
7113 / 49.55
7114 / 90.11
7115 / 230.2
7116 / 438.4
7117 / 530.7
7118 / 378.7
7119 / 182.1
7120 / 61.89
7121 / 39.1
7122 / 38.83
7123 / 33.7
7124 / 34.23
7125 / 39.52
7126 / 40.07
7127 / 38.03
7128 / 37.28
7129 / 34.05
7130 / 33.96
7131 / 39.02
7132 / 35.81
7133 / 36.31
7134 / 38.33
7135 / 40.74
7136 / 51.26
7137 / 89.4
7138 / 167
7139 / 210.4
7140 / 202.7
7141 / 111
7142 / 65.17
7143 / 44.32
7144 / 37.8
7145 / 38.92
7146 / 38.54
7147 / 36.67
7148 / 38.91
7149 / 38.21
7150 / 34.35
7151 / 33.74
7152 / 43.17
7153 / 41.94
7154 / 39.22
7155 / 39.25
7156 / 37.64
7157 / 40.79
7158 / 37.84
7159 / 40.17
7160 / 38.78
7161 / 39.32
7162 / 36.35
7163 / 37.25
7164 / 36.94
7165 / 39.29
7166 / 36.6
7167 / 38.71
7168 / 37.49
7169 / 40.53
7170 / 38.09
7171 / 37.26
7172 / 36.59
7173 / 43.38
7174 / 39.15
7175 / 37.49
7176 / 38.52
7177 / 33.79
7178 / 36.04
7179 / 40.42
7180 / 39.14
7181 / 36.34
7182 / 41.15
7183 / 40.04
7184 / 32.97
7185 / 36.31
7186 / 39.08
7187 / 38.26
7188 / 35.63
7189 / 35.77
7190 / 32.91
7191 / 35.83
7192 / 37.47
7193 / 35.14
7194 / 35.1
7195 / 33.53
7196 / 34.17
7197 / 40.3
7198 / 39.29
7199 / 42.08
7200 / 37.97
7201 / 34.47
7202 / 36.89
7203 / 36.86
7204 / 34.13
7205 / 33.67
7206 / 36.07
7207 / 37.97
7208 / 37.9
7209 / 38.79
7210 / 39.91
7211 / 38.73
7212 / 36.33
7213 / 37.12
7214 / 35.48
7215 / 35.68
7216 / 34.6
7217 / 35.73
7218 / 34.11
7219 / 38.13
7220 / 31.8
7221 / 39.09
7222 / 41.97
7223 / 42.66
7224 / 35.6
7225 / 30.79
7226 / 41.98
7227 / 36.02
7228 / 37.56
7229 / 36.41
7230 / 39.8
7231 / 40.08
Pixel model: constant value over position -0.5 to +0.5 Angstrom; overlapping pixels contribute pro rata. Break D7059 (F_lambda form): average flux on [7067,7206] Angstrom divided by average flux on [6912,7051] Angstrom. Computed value 1.44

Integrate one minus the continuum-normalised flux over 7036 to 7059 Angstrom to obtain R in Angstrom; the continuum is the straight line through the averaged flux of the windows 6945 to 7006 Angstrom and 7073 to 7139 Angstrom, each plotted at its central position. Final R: 7.69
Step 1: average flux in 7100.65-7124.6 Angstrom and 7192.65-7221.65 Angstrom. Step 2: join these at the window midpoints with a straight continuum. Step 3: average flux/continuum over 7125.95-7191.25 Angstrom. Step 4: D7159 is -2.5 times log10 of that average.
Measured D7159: 0.488 mag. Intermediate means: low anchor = 110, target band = 47.6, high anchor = 36.6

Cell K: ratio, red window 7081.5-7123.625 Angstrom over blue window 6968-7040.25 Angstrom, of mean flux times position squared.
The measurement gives 2.15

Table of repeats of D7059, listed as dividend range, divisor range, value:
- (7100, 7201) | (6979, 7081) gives 1.62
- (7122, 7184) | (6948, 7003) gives 1.26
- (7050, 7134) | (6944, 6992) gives 1.55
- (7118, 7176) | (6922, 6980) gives 1.42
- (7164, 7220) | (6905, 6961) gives 0.96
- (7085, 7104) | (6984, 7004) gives 1.23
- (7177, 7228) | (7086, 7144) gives 0.46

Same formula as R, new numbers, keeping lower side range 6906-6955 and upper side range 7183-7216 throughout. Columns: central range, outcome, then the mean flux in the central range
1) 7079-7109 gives -4.9 Angstrom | 43.6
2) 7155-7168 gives -0.5 Angstrom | 38.3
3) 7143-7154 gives -0.4 Angstrom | 38.5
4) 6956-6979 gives 0.1 Angstrom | 38.3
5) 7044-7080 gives 0.4 Angstrom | 37.3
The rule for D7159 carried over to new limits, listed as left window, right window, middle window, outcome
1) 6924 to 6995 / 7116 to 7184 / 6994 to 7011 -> 0.16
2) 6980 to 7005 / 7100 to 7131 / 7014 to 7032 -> 0.32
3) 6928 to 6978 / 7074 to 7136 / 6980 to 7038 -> 0.25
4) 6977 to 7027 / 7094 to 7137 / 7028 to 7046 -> 0.37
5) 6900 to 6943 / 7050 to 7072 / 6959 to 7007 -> 0.01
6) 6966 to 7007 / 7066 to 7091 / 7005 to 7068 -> 0.00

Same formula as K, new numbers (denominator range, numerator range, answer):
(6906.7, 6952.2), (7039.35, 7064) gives 0.97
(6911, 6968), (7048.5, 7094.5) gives 1.02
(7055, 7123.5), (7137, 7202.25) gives 0.74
